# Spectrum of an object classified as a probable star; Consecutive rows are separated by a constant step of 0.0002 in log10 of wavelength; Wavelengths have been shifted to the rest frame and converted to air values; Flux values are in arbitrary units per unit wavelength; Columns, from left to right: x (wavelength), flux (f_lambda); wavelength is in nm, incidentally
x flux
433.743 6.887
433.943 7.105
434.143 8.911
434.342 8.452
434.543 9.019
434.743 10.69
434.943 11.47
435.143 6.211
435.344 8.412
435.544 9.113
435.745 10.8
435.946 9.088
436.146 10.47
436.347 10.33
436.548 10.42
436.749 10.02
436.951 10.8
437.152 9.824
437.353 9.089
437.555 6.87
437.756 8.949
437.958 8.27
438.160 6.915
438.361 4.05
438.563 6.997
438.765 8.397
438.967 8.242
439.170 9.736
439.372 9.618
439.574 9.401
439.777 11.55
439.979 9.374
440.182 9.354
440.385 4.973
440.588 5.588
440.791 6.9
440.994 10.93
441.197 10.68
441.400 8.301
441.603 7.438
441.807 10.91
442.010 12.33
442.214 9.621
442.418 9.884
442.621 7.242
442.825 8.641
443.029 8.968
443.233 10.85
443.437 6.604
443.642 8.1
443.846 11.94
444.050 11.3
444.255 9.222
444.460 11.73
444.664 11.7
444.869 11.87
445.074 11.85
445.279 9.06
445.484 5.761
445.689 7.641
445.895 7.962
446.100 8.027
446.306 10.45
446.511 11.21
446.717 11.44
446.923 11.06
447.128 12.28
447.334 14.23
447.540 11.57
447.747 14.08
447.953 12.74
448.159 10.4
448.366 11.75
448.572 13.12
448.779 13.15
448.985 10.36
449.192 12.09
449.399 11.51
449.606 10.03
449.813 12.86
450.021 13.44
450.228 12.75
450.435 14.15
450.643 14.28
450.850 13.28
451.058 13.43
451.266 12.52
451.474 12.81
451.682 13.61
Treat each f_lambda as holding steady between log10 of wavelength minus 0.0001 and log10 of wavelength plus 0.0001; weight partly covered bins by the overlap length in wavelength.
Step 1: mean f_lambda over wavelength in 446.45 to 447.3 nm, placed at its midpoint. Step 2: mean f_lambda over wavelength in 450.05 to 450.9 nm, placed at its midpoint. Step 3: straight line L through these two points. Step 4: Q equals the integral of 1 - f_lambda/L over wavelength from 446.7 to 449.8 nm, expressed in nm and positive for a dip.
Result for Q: 0.10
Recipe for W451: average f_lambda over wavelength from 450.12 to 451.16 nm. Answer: 13.6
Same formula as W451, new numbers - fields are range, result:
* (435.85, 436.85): 10.1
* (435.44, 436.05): 9.67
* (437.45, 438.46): 7.02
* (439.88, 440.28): 9.36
